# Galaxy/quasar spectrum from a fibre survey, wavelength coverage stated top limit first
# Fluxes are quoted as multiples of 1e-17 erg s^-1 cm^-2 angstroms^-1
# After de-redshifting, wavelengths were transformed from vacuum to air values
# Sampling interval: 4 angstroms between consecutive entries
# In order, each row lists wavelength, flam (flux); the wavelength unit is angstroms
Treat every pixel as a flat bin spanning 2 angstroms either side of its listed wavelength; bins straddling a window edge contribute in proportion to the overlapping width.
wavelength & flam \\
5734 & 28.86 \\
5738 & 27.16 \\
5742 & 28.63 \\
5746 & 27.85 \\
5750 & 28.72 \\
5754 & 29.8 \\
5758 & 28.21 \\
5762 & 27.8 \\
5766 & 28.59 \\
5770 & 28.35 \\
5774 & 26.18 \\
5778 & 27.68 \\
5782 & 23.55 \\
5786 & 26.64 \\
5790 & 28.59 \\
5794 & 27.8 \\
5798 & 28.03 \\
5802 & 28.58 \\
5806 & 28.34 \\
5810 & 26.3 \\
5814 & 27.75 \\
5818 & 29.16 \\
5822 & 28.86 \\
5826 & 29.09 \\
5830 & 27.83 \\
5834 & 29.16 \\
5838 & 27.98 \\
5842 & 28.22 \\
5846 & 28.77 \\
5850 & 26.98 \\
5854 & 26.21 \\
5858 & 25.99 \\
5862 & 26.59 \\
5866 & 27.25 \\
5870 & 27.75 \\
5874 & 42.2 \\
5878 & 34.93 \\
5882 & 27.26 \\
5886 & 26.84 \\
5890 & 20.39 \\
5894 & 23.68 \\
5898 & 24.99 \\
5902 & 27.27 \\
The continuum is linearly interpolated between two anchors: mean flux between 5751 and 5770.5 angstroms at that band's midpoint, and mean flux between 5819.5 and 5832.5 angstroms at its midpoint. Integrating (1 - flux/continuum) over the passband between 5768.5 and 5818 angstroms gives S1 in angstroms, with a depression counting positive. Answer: 2.1 angstroms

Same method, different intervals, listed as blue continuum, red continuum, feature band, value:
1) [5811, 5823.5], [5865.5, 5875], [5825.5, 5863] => 3.2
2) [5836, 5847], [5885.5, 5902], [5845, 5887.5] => -4.8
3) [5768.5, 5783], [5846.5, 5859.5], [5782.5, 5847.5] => -3.5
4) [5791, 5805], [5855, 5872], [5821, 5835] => -0.6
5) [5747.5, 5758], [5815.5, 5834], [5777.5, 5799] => 1.4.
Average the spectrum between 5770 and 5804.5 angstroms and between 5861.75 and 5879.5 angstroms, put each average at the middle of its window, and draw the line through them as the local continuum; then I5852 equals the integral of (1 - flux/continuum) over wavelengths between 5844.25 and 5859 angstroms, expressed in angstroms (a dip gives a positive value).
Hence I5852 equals 1.9 angstroms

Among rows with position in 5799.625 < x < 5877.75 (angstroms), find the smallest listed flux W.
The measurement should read 25.99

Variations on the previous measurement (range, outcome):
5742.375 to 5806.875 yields 23.55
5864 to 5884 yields 27.25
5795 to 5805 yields 28.03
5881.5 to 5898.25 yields 20.39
